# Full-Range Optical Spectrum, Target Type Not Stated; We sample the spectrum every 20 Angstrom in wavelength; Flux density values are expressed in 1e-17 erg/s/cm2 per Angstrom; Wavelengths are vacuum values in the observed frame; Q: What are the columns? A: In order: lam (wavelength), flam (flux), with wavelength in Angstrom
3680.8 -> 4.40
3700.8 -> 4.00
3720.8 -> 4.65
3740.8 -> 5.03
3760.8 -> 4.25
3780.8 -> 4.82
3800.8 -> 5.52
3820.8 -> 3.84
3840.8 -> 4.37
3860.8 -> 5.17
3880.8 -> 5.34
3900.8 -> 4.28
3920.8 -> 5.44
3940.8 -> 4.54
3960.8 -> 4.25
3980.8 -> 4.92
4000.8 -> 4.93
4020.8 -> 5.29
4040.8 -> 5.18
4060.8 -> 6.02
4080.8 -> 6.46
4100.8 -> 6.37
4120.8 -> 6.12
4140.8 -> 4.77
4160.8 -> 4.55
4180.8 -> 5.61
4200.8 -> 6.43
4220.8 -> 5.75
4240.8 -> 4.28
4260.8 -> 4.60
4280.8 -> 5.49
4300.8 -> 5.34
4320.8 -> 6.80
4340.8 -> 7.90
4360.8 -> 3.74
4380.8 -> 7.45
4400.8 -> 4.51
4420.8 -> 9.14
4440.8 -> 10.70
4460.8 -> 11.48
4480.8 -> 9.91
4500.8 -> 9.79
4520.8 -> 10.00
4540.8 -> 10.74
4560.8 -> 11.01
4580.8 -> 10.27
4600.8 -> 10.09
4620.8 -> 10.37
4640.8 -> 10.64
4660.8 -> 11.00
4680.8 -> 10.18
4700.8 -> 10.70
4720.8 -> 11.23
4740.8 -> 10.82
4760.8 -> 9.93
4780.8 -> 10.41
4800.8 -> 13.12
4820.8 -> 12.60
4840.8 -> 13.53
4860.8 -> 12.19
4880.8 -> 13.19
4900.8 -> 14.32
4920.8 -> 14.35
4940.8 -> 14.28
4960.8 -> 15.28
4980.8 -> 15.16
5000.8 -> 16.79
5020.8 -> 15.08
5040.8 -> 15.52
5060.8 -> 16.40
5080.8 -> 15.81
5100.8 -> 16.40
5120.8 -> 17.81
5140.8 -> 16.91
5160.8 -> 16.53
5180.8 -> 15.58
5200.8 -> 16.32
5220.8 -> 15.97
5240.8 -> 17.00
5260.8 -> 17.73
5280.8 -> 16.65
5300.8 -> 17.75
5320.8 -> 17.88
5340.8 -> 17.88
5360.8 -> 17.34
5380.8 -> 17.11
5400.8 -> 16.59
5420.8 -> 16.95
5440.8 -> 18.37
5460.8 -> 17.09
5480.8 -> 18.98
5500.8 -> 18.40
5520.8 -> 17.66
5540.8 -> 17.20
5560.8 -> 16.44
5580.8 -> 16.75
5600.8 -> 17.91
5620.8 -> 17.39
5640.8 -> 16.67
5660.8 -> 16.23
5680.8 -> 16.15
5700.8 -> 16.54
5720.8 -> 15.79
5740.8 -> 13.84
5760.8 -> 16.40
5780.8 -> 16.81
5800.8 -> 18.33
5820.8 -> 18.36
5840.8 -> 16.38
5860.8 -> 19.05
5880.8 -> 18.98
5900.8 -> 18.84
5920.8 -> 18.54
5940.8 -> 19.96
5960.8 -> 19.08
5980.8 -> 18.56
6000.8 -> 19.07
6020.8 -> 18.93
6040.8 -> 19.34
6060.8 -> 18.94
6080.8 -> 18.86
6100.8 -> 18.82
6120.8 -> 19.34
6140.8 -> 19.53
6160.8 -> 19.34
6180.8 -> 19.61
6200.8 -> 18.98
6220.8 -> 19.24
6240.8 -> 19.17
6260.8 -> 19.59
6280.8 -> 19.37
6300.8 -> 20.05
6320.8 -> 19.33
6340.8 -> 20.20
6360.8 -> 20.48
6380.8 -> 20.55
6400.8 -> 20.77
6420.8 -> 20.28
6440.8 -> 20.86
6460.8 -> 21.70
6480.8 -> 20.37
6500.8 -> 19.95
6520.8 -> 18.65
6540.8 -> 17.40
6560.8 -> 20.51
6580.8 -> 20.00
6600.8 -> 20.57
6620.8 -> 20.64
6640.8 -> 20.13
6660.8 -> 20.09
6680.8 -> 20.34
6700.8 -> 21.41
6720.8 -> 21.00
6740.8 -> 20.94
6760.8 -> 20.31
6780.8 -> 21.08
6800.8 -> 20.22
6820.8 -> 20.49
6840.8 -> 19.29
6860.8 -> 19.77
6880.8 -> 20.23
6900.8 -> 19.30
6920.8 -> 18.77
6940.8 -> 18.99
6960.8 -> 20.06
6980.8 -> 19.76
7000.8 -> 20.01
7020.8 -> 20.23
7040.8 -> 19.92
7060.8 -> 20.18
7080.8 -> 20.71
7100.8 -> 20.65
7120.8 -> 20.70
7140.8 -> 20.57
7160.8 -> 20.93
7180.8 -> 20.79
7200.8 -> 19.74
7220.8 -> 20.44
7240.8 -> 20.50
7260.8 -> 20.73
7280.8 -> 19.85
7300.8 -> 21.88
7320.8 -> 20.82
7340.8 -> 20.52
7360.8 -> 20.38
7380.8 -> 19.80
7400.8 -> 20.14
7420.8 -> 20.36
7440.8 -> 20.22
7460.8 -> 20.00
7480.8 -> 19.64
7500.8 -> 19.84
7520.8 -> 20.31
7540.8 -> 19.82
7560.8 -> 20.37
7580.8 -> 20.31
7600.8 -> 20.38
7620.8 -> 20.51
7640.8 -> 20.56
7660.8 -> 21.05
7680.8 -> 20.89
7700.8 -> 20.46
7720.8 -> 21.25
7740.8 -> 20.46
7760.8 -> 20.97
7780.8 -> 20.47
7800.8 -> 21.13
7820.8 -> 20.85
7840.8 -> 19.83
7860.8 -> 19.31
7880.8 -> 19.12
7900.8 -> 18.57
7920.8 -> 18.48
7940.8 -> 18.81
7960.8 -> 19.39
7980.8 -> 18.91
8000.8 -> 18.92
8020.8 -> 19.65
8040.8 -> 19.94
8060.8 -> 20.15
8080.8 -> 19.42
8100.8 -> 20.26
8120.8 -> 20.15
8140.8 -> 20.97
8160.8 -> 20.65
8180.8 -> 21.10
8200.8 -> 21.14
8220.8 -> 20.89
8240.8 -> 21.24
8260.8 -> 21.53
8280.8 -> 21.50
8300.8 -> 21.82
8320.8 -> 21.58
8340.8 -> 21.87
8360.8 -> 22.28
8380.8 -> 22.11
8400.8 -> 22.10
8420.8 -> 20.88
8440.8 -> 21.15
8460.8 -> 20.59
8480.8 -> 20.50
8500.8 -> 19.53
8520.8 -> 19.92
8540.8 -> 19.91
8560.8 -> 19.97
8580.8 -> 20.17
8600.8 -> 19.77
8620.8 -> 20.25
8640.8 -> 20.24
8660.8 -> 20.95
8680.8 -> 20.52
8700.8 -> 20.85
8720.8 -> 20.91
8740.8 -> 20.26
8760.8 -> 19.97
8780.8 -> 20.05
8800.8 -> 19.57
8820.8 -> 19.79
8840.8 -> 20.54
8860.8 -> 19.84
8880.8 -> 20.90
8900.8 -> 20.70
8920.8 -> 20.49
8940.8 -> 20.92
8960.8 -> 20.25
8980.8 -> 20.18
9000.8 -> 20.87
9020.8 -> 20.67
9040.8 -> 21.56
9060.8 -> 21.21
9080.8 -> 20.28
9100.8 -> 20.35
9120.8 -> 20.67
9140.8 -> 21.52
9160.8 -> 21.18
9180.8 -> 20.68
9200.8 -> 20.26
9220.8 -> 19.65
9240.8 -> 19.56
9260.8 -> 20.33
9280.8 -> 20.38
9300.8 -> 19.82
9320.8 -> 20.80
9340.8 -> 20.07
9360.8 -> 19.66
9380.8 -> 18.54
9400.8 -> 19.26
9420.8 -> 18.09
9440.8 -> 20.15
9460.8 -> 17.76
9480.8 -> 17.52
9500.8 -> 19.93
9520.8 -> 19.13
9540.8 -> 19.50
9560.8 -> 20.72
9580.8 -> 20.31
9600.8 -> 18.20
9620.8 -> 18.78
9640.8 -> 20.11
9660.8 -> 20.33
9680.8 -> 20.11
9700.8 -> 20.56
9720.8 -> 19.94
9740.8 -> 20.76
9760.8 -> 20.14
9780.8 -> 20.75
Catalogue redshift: 0.109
